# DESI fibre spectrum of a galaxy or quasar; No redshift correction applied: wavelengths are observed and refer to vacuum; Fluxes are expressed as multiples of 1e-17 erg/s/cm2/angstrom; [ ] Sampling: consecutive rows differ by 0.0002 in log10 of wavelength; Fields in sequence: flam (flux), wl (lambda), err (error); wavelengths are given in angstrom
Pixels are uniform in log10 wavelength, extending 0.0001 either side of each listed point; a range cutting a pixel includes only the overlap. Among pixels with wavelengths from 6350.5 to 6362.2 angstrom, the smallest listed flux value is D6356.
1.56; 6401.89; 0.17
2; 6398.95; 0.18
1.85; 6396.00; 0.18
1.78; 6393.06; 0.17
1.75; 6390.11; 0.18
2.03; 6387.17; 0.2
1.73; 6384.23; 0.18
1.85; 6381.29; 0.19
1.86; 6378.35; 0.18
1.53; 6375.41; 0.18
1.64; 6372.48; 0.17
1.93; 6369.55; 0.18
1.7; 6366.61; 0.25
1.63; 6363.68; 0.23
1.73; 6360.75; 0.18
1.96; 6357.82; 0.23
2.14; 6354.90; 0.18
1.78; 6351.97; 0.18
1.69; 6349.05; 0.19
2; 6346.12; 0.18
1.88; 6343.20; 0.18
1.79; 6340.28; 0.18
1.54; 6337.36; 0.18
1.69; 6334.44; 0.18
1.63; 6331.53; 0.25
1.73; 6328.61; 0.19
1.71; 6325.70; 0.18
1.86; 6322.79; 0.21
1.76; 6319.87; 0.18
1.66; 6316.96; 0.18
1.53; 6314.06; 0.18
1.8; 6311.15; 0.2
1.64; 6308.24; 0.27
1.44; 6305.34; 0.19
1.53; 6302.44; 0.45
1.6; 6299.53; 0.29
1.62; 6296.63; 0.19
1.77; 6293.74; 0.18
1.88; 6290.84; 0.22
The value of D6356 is 1.73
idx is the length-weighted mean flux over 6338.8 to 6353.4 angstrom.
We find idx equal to 1.83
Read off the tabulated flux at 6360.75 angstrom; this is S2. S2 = 1.73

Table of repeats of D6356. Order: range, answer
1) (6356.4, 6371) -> 1.63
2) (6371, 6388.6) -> 1.53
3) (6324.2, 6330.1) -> 1.71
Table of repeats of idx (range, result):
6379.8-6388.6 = 1.87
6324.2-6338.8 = 1.66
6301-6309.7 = 1.54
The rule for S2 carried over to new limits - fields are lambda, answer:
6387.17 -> 2.03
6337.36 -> 1.54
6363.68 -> 1.63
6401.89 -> 1.56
